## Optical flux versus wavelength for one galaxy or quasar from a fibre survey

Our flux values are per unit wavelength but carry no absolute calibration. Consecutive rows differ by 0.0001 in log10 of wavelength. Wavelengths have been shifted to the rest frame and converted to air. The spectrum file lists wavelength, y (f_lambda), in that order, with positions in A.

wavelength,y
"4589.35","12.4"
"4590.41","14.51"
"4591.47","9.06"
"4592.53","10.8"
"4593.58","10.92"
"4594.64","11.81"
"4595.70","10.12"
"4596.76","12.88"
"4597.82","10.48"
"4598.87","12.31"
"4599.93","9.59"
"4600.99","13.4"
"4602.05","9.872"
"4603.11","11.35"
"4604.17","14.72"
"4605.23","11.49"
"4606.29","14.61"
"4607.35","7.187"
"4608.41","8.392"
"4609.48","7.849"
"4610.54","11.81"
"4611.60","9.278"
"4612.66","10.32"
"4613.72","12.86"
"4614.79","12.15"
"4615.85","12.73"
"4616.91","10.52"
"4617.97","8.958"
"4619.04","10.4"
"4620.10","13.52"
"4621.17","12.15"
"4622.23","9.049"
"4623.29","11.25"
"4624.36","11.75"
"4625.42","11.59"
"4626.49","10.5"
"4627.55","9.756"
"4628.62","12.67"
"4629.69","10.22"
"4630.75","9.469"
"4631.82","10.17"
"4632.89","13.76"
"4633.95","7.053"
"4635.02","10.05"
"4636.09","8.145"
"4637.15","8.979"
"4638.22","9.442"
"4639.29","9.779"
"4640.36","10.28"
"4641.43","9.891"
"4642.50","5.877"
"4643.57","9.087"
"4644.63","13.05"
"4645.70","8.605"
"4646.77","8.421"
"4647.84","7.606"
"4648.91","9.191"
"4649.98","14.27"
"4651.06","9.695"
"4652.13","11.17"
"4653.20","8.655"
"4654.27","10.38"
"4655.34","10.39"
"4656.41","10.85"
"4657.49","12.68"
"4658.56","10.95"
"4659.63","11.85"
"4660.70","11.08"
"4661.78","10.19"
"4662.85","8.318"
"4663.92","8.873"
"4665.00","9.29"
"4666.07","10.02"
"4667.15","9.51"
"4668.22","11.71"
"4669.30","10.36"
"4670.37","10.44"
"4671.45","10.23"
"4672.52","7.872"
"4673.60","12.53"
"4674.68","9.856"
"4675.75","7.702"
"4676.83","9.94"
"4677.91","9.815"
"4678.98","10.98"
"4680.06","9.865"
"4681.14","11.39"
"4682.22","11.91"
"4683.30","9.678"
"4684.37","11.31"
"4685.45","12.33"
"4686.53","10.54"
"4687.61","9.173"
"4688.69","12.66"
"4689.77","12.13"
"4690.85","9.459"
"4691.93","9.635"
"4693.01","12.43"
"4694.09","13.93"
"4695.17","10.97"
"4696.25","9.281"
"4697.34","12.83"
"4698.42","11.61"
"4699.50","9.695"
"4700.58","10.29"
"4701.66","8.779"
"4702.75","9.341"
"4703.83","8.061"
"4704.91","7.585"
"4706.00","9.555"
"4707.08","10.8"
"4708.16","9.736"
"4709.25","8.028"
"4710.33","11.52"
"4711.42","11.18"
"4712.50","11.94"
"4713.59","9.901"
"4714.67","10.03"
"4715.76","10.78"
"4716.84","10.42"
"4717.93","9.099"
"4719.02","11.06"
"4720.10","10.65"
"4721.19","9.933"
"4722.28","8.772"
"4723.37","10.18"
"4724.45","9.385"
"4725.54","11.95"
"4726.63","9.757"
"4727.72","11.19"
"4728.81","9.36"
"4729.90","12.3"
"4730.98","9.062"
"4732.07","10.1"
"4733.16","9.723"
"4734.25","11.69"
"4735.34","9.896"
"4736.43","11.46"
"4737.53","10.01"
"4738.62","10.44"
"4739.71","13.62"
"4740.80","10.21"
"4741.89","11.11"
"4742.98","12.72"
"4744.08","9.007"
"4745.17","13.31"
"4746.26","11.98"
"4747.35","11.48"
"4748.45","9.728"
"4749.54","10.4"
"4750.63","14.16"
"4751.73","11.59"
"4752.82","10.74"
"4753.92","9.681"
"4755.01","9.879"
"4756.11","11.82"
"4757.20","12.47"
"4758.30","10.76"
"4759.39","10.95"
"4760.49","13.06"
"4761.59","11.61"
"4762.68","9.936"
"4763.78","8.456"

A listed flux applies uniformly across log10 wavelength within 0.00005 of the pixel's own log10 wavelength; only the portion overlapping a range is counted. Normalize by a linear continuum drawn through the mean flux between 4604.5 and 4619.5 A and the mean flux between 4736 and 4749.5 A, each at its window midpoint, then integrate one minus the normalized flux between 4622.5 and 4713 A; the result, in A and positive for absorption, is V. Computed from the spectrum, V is 5.2 A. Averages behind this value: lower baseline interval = 10.7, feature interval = 10.3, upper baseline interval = 11.2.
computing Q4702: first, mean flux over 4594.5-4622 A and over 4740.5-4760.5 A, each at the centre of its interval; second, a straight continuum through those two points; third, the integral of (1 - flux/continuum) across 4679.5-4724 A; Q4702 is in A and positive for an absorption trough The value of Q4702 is 3.1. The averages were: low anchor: 11.2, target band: 10.4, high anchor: 11.3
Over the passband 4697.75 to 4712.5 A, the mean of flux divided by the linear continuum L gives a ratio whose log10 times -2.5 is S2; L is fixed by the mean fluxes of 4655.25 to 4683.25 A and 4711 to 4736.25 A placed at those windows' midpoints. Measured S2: 0.06 mag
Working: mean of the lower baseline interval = 10.3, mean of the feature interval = 9.82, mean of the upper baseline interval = 10.4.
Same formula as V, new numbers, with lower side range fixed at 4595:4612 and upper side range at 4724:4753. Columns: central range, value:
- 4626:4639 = 1.1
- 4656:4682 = 1.7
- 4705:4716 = 0.8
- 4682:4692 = 0.1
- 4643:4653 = 0.8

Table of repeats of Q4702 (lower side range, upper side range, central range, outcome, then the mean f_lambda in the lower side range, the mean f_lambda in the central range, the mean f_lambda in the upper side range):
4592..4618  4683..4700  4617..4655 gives 3.3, 11.1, 10.1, 11.1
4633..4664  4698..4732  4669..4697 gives -1.9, 9.89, 10.6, 10.1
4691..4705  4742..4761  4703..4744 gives 2.0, 10.4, 10.3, 11.4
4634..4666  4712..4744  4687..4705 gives -0.5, 9.86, 10.5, 10.6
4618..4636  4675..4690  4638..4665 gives 1.7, 10.7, 10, 10.6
